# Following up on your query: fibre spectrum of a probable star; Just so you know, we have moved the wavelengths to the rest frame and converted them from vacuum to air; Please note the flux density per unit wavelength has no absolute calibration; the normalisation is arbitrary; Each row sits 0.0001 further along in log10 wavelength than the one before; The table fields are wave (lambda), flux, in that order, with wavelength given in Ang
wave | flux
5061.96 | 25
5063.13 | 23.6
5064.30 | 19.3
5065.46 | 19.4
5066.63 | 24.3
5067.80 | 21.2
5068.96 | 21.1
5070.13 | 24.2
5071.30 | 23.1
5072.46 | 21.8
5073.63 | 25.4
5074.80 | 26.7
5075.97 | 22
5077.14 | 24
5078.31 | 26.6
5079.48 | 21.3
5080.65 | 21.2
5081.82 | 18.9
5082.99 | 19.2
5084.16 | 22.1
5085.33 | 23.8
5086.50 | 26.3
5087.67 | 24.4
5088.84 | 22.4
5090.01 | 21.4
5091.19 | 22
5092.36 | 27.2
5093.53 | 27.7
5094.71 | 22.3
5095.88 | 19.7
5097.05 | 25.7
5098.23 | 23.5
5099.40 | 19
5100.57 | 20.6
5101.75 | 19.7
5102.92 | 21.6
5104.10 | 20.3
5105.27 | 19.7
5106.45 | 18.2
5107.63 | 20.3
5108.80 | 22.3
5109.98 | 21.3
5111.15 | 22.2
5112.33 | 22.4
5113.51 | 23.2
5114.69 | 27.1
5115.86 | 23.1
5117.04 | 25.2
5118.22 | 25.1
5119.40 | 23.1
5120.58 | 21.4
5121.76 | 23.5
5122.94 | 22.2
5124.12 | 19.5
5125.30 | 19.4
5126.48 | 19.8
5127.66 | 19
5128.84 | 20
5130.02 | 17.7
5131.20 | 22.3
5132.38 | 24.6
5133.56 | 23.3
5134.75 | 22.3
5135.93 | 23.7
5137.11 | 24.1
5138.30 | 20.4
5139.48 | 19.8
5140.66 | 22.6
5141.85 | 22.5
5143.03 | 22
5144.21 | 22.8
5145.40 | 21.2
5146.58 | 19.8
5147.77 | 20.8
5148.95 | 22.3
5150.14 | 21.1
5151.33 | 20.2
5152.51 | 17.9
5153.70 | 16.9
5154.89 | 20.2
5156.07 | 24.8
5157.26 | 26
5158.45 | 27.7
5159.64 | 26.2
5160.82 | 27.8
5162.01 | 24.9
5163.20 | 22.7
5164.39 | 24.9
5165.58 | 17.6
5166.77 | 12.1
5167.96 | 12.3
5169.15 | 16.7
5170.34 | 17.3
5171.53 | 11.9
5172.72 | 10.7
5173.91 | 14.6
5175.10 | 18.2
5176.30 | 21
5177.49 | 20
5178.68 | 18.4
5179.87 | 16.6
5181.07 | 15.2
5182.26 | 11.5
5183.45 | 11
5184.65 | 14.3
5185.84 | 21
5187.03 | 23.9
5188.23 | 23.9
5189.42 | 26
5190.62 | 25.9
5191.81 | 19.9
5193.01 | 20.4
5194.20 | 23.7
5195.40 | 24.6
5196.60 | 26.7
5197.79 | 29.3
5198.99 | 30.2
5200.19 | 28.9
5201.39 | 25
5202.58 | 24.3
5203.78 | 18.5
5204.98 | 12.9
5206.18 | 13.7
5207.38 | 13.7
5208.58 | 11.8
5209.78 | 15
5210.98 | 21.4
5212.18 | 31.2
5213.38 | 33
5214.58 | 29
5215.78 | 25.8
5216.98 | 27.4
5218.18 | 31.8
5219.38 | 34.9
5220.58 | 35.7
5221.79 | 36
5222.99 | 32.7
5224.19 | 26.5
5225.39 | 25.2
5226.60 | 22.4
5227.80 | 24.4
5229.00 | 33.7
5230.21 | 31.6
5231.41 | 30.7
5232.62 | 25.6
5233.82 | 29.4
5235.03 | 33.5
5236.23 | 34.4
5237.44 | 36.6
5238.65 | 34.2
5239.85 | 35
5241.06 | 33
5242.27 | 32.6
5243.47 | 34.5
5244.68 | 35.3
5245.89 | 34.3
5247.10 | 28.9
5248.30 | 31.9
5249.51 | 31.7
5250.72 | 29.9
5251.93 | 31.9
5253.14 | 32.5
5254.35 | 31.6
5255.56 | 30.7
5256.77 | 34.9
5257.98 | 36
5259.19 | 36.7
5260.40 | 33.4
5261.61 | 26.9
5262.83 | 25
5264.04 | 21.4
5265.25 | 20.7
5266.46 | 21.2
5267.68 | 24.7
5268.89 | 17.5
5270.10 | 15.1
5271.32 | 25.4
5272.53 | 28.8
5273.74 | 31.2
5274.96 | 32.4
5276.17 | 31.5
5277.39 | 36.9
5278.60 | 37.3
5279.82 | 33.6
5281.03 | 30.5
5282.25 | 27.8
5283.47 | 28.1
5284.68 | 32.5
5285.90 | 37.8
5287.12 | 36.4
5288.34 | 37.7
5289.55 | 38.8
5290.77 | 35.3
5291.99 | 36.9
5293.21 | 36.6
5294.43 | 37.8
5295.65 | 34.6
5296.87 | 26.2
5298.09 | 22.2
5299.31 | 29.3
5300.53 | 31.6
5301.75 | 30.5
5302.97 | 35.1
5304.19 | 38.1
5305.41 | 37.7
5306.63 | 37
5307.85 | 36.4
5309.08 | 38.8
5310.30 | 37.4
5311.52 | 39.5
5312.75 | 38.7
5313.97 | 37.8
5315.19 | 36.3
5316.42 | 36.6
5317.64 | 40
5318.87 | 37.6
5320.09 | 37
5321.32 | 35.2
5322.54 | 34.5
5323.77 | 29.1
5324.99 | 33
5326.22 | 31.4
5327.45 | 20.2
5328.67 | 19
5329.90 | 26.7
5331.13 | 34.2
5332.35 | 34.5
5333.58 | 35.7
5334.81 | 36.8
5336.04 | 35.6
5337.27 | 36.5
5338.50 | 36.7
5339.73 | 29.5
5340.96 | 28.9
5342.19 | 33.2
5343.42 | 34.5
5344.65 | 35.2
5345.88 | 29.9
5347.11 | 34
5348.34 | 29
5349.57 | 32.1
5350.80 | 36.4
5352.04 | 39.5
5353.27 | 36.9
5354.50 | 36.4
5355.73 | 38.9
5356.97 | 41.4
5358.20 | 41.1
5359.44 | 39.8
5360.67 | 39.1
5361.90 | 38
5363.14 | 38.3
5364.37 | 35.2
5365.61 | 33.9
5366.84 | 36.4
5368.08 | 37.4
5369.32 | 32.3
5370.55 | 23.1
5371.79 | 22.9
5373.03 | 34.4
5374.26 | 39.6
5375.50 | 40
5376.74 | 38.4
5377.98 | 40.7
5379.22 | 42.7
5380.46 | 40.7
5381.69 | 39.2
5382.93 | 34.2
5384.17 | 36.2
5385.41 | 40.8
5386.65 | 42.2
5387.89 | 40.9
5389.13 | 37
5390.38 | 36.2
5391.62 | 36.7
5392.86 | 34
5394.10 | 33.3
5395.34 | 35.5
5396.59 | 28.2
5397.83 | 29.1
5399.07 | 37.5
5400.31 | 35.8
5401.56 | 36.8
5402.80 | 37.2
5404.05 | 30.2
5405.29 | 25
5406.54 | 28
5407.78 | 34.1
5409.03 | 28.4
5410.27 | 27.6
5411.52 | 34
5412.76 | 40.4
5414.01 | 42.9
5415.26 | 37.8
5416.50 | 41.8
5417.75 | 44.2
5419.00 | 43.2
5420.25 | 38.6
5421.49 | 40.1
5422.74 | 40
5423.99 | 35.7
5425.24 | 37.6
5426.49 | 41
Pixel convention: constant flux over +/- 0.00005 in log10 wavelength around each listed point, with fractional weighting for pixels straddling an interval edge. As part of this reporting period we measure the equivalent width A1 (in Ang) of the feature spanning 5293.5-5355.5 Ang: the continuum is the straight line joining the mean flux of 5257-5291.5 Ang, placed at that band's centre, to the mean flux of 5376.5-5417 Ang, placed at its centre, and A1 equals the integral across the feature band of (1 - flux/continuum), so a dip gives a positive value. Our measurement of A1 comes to -2.74 Ang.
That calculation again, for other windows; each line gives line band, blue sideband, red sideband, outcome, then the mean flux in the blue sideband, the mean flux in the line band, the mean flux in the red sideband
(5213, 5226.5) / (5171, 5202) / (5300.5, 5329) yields -3.45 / 20.5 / 30.4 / 34.7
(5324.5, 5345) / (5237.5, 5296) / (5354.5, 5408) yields 1.38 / 31.5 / 31.8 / 35.9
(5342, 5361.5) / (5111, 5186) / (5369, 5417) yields -2.01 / 20.4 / 36.2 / 35.3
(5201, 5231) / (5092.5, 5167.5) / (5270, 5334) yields 2.37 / 21.9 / 25.6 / 33.4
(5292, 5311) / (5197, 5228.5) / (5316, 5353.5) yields -1.84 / 25.5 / 34.1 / 33.2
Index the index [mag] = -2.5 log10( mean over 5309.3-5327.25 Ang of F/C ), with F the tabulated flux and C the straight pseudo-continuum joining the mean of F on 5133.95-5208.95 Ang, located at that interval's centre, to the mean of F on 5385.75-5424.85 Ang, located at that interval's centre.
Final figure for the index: -0.18 mag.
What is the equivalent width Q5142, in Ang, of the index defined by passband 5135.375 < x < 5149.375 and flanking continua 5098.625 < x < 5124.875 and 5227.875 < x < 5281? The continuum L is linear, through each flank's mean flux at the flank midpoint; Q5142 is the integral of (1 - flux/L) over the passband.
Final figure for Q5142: 1.1 Ang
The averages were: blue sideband 21.9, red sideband 30.5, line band 21.8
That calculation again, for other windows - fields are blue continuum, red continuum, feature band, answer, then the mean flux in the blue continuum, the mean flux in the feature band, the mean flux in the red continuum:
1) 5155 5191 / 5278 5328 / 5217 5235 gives -3.22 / 19.5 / 30.1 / 34.4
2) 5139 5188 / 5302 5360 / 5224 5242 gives -3.21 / 19.5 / 30.5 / 34.9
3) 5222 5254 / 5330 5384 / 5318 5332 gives 1.41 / 31.3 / 31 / 35.6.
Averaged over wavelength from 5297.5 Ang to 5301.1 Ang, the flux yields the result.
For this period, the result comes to 27.7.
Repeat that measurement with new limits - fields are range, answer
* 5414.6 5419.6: 41.7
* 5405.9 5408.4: 31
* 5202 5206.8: 17.3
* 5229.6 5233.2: 29.3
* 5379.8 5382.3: 40.1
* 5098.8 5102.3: 19.8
